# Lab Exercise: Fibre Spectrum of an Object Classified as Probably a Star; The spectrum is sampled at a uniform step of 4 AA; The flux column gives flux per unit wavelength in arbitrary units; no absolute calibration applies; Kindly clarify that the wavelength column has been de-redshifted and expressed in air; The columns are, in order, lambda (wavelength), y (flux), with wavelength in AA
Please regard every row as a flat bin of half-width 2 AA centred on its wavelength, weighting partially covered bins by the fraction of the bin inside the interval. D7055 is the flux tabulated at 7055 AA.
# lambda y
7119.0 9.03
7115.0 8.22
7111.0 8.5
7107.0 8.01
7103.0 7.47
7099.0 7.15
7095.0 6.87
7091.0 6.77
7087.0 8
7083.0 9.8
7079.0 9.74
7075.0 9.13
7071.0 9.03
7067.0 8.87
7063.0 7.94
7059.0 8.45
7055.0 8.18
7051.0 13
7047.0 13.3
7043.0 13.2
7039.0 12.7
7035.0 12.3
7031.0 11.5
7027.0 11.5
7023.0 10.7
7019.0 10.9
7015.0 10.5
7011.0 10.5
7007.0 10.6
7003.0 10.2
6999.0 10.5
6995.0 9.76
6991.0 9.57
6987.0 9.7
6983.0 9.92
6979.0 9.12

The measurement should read 8.18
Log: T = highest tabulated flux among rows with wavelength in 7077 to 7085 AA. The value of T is 9.8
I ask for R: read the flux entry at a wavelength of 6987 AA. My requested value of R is 9.7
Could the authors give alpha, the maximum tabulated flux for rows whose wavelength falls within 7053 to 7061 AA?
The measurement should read 8.45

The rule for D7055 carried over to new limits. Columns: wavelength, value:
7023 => 10.7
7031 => 11.5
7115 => 8.22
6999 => 10.5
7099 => 7.15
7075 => 9.13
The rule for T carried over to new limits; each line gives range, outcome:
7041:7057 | 13.3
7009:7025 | 10.9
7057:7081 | 9.74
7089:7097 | 6.87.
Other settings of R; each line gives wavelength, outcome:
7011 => 10.5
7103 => 7.47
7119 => 9.03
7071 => 9.03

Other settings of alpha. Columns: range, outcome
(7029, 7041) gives 12.7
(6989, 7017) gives 10.6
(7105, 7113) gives 8.5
